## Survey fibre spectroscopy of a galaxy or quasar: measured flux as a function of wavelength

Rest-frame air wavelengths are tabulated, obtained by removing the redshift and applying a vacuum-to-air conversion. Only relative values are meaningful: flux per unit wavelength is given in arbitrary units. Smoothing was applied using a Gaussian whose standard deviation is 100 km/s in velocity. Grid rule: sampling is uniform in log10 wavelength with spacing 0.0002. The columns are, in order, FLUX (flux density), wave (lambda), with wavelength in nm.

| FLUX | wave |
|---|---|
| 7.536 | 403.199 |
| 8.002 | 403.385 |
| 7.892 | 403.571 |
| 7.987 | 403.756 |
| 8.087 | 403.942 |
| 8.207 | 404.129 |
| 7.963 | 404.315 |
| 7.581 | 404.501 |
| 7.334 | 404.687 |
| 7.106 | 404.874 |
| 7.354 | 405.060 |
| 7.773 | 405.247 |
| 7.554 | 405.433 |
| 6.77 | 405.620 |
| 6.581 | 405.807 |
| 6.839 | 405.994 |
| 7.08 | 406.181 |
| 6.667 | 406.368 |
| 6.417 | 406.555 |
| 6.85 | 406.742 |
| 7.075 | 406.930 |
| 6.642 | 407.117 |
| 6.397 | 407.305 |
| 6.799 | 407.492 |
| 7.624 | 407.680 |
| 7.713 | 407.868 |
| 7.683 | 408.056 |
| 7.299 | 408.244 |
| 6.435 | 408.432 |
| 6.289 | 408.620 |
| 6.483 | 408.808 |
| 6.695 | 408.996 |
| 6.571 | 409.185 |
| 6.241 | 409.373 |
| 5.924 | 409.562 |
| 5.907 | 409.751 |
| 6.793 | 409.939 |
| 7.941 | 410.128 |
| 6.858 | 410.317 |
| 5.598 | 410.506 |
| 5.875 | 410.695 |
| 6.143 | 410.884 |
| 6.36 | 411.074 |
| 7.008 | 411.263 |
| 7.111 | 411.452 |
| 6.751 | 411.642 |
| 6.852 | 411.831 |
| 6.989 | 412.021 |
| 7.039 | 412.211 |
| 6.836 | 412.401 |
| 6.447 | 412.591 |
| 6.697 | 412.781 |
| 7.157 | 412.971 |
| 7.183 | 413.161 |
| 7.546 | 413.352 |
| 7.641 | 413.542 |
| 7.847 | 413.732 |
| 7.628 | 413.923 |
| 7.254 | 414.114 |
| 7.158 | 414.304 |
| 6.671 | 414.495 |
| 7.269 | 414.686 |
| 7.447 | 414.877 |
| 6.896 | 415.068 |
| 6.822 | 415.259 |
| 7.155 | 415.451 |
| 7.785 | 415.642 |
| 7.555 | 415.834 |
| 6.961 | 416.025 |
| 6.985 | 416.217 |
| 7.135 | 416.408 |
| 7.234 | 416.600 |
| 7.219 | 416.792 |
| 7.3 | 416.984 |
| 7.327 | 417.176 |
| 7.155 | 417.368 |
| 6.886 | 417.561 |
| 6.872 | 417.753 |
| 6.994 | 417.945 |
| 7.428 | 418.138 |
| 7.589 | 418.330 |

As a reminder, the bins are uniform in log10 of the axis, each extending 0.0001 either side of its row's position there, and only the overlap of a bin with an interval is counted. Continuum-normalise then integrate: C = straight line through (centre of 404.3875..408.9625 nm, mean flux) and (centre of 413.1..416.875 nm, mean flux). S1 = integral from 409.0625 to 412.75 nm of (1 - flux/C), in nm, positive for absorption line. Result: 0.28 nm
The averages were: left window 7.02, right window 7.27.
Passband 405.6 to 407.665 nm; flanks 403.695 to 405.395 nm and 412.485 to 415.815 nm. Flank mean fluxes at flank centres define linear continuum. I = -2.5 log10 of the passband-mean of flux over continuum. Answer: 0.12 mag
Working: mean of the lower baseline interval 7.7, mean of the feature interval 6.77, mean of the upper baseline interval 7.22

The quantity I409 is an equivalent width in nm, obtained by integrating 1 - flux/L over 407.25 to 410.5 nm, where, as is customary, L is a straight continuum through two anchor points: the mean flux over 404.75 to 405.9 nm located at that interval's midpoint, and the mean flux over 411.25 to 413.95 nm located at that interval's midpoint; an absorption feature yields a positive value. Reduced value 0.17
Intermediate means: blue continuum 7.19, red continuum 7.11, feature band 6.78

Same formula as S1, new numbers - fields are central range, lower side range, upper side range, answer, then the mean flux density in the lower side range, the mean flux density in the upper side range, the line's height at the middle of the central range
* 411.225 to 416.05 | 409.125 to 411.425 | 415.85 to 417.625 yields -0.232 nm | 6.45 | 7.16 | 6.82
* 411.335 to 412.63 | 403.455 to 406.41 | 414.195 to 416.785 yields 0.067 nm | 7.44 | 7.16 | 7.26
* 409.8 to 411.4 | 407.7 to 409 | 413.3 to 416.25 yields 0.120 nm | 7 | 7.29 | 7.1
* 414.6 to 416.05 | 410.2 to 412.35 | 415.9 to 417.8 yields -0.055 nm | 6.62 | 7.12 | 6.98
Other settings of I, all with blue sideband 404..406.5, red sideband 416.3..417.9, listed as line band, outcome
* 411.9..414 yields 0.00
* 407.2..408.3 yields 0.00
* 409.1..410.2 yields 0.11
